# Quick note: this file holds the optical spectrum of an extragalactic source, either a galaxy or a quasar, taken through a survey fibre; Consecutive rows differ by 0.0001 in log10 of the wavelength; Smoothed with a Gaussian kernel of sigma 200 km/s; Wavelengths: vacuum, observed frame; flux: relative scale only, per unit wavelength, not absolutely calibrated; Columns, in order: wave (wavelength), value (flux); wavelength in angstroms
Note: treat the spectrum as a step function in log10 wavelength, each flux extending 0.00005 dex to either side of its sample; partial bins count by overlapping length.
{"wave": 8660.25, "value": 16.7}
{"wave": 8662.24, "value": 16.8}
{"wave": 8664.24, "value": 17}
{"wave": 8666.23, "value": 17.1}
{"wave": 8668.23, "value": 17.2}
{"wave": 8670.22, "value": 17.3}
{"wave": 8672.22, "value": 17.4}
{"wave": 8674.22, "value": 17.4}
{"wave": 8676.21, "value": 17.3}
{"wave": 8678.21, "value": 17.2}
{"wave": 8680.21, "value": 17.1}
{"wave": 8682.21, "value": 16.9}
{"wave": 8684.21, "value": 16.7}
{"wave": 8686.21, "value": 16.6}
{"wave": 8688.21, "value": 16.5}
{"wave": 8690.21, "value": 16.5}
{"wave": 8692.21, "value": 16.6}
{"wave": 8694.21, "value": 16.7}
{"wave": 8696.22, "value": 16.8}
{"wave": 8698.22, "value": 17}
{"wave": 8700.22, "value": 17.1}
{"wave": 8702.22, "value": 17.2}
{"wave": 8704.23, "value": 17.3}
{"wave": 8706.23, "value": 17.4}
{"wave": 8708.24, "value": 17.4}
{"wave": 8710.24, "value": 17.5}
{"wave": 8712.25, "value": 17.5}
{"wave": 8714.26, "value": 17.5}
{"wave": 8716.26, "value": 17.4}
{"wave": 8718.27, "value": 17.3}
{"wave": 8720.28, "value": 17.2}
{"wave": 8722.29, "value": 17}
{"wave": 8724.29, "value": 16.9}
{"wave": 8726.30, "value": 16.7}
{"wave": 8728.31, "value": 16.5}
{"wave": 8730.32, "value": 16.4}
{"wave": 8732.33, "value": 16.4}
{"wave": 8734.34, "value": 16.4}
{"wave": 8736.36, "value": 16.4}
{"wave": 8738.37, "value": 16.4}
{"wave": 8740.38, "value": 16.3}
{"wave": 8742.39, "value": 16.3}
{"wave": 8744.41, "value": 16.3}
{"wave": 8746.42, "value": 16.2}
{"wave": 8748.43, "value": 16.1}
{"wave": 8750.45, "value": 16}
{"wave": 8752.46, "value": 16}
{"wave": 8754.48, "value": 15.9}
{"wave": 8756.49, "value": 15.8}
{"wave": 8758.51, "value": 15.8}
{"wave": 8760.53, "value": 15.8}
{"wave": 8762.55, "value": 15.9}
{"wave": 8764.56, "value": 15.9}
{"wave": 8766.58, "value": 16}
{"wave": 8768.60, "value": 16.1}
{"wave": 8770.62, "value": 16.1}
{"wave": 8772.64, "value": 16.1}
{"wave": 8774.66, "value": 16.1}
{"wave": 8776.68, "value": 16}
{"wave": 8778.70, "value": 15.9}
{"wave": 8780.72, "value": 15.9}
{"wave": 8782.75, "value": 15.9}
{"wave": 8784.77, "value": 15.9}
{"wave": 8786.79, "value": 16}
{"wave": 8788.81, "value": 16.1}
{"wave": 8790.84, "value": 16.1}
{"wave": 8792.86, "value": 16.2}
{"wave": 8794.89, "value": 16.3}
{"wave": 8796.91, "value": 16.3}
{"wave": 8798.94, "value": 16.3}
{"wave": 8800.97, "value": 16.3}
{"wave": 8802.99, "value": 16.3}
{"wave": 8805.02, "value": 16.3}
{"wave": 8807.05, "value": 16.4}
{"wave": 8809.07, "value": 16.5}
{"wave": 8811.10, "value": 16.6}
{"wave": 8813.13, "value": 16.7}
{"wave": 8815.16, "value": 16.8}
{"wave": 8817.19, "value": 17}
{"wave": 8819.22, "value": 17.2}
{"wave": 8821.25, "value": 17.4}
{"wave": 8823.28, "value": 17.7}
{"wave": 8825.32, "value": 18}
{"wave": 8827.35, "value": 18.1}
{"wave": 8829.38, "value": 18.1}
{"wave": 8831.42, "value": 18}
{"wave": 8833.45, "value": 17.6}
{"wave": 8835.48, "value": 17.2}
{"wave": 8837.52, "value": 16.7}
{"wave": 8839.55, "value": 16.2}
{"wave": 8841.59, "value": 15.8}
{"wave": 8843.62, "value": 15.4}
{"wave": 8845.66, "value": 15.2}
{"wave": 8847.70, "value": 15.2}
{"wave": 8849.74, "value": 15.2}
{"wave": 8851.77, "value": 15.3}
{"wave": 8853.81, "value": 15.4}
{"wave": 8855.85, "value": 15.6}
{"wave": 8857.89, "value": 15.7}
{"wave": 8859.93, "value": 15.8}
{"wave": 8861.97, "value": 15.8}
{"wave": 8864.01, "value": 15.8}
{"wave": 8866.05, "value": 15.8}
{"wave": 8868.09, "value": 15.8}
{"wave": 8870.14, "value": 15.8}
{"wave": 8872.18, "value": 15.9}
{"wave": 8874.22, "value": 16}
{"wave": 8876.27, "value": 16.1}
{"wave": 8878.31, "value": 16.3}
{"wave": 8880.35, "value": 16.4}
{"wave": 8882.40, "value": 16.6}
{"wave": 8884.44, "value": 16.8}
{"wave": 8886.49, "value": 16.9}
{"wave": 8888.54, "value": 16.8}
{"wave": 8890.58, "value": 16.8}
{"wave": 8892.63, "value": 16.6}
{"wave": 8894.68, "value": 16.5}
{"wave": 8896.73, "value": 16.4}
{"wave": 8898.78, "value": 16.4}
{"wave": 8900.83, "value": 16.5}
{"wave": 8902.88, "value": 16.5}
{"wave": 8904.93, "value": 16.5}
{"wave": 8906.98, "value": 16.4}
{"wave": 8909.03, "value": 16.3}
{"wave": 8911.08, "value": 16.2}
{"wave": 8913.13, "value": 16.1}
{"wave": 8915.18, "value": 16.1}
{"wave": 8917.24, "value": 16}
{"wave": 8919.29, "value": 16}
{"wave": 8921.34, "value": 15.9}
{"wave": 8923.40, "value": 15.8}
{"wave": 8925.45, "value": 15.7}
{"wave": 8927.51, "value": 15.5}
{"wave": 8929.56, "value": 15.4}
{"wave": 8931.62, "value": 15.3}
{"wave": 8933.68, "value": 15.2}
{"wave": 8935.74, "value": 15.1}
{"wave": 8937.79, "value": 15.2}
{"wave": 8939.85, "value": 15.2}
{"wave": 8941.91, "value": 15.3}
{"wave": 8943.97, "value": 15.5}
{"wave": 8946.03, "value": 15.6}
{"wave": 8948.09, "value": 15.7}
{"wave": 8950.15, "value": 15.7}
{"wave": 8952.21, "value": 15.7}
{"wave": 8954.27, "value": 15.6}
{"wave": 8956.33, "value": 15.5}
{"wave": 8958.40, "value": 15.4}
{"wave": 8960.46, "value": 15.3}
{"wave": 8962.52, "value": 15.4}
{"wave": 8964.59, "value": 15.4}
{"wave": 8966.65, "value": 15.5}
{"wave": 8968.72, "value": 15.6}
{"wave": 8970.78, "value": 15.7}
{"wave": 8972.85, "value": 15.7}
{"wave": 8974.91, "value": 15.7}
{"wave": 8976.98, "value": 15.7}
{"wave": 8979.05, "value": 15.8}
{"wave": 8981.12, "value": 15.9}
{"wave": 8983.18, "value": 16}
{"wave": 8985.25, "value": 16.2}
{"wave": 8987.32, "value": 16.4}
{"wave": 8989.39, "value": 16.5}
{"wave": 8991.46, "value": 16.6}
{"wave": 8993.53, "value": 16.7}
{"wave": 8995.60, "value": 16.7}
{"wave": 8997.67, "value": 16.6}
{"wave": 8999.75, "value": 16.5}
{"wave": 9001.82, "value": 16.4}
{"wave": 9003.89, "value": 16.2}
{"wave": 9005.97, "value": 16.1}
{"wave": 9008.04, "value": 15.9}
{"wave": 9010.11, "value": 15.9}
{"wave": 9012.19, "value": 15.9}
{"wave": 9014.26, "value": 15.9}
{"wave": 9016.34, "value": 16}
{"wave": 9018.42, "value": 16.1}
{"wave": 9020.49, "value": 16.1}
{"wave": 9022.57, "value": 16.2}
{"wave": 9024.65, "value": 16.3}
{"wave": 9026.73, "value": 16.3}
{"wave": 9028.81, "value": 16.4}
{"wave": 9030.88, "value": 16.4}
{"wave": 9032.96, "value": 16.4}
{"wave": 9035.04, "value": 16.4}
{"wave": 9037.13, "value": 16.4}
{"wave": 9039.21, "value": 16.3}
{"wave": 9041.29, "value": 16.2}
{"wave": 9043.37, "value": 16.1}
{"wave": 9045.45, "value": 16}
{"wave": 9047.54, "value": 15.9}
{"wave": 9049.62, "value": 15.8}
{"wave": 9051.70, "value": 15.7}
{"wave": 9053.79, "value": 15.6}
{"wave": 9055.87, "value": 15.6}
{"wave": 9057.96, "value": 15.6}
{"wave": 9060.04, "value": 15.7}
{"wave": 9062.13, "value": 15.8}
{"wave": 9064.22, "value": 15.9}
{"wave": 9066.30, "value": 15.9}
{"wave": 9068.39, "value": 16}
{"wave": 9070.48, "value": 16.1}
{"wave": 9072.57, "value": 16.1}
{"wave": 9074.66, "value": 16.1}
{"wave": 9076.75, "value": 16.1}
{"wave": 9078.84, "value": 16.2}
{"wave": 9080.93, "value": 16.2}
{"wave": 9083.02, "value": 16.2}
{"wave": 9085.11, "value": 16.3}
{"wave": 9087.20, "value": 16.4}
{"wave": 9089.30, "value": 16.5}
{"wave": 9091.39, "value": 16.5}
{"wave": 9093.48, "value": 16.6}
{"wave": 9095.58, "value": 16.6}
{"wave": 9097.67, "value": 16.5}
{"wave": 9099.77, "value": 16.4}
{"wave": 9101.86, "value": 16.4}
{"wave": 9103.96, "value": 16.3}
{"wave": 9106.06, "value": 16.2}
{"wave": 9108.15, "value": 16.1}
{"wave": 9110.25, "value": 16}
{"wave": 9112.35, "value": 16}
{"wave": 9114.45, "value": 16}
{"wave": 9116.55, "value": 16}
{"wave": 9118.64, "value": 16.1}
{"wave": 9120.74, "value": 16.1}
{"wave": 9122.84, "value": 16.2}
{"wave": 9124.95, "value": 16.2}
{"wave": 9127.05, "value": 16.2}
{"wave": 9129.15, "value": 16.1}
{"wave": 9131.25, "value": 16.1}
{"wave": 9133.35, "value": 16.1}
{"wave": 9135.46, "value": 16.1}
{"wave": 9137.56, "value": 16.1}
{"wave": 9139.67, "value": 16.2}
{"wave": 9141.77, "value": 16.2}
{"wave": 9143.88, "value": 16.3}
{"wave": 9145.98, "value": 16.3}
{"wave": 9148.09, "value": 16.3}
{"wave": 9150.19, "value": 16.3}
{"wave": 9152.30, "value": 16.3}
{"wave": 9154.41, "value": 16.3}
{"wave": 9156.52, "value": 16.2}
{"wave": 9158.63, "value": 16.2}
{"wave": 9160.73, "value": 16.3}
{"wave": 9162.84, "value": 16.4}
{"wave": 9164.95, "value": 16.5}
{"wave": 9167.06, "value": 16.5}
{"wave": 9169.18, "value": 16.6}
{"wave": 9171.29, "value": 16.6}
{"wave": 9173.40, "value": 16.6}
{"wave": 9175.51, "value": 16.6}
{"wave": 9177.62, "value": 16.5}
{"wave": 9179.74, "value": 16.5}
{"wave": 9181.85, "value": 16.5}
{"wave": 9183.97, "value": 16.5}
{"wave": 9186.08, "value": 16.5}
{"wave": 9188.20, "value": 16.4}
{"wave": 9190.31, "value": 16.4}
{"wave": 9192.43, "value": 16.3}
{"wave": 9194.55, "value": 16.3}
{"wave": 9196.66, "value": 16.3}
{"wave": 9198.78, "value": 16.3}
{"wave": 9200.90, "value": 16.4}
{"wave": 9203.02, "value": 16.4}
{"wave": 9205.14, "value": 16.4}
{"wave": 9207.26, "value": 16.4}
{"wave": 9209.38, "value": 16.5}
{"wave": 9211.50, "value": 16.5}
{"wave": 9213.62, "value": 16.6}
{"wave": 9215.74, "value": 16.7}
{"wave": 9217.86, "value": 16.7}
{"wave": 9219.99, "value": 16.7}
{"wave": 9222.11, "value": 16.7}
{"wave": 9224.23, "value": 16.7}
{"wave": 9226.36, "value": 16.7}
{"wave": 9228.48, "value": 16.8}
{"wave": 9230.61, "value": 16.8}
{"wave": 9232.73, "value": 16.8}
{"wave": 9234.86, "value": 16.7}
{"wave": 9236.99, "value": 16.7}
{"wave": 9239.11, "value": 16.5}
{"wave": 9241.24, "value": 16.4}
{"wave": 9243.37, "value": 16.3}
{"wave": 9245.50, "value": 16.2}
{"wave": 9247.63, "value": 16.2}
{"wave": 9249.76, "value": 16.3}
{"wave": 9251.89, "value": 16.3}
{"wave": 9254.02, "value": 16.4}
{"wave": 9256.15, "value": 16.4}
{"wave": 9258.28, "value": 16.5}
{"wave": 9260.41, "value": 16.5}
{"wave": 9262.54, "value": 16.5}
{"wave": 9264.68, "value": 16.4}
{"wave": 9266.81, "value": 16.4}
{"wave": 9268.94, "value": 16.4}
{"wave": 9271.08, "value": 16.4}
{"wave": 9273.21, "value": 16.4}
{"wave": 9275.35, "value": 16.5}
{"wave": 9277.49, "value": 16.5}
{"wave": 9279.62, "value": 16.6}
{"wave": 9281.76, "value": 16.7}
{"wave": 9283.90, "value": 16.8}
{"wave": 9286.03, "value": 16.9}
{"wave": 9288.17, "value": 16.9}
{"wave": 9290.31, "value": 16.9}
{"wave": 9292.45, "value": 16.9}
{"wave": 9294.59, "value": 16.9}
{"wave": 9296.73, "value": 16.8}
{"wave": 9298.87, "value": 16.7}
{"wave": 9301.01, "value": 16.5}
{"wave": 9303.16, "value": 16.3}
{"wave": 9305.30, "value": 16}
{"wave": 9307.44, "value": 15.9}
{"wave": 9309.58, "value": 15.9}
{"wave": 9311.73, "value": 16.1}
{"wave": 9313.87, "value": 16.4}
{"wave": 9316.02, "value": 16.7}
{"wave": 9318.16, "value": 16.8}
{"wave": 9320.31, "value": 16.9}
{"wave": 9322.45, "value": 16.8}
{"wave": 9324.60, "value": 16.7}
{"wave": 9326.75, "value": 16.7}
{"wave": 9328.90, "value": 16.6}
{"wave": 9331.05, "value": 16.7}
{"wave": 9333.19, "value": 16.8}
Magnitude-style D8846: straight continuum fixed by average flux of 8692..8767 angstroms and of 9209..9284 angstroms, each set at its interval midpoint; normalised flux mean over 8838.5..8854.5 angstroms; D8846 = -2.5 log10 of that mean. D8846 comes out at 0.08 mag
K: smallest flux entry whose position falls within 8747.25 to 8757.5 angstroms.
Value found 15.8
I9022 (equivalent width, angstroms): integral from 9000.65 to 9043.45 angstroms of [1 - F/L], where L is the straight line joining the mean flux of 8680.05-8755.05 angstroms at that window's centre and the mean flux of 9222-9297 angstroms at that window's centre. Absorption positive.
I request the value 1.2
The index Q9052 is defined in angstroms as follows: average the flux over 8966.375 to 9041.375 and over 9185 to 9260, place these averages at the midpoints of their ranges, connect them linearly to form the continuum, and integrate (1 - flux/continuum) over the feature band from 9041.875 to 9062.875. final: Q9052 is 0.6 angstroms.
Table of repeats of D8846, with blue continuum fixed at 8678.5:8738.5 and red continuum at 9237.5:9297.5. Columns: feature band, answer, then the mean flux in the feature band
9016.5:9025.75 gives 0.036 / 16.2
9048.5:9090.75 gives 0.045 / 16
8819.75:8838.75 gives -0.049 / 17.6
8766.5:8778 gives 0.053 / 16.1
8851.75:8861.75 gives 0.082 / 15.6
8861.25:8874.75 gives 0.064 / 15.8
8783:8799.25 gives 0.048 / 16.1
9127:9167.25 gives 0.024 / 16.2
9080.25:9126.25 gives 0.025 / 16.3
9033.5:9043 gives 0.025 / 16.3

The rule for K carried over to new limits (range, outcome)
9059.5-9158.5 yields 15.7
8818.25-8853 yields 15.2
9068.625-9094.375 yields 16.1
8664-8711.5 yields 16.5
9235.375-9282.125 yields 16.2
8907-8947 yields 15.1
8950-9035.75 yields 15.3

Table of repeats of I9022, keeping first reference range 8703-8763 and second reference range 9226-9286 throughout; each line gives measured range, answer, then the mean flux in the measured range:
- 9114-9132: 0.5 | 16.1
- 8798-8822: -0.1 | 16.6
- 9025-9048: 0.4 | 16.3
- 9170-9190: 0.0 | 16.5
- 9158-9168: 0.1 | 16.4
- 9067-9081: 0.4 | 16.1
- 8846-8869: 1.4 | 15.6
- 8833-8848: 0.4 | 16.2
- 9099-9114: 0.3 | 16.2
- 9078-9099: 0.2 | 16.4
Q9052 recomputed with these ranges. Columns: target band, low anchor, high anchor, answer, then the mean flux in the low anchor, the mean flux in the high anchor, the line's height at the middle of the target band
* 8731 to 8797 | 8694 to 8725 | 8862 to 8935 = 3.19 angstroms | 17.2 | 16.1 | 16.9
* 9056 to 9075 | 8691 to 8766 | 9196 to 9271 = 0.75 angstroms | 16.6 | 16.5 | 16.5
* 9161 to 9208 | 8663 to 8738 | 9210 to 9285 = 0.40 angstroms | 17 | 16.5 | 16.6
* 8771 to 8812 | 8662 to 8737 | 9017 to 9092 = 1.44 angstroms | 17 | 16.1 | 16.8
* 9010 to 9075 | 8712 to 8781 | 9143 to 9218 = 1.45 angstroms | 16.3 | 16.4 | 16.4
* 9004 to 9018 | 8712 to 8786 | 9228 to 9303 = 0.40 angstroms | 16.3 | 16.6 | 16.4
